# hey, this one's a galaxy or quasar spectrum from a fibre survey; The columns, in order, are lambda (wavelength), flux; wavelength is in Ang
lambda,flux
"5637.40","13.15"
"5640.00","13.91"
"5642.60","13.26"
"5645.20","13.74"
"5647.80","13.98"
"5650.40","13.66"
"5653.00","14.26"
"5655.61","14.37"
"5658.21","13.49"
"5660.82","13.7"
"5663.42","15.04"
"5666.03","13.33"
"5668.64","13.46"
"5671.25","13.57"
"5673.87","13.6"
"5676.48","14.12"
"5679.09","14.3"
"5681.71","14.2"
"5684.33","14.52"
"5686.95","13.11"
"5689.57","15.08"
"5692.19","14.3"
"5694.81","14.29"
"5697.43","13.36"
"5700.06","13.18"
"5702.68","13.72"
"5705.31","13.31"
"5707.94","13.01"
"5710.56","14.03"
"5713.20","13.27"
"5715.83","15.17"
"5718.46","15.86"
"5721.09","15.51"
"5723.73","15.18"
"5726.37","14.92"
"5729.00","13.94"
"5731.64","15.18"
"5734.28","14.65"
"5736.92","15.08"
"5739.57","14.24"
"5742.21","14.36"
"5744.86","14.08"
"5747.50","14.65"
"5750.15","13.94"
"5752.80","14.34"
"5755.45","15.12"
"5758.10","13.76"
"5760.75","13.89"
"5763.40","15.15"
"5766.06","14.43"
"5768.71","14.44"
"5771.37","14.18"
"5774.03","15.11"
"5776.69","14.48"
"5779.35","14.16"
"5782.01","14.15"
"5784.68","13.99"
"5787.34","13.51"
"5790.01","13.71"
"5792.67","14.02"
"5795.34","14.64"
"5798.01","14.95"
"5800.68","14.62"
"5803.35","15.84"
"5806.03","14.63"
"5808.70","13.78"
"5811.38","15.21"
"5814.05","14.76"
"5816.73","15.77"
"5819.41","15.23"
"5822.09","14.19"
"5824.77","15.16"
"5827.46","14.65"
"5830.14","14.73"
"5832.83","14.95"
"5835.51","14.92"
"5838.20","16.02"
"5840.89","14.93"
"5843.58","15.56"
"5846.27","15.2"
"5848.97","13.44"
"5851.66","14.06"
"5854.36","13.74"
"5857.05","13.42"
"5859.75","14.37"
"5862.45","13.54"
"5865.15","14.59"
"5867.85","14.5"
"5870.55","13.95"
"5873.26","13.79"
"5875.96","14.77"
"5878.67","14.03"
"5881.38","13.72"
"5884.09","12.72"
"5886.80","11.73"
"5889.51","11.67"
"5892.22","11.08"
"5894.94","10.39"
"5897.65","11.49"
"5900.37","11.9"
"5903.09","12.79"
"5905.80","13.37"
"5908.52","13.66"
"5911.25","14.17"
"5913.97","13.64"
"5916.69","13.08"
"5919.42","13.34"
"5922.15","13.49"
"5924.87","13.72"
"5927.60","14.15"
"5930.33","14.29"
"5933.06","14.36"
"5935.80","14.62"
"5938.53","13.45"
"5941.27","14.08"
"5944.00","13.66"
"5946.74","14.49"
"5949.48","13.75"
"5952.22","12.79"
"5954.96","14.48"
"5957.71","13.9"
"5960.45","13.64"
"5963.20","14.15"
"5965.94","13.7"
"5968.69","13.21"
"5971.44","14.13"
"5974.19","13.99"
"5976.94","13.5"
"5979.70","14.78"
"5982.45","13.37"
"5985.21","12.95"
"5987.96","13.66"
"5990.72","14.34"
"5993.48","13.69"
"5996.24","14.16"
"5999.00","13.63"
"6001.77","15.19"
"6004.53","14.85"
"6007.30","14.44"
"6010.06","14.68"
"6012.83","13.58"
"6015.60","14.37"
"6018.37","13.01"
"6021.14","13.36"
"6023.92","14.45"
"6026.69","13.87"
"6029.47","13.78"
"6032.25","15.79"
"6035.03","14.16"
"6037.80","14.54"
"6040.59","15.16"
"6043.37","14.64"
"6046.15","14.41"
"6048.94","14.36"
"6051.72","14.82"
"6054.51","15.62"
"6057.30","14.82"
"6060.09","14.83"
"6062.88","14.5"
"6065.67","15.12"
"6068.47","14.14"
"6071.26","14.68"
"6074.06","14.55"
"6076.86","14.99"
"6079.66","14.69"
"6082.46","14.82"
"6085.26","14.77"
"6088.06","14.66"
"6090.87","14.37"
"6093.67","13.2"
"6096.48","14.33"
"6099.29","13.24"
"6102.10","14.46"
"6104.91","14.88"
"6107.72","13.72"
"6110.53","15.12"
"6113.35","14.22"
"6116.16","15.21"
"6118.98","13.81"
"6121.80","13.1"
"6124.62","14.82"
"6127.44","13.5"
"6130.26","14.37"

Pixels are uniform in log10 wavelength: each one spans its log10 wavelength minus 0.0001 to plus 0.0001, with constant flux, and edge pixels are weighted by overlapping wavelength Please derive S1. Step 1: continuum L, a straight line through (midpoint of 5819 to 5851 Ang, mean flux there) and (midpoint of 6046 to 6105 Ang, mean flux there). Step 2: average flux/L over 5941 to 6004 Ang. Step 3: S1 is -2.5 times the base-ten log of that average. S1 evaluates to 0.06 mag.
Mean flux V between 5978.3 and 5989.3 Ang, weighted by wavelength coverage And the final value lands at 13.7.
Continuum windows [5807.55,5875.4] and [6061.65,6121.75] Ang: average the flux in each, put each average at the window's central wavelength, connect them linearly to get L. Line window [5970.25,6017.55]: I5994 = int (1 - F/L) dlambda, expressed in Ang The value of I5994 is 1.4 Ang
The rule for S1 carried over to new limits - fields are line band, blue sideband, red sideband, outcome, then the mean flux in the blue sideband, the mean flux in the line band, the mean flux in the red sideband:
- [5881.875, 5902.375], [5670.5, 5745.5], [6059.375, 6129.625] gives 0.22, 14.3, 11.7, 14.4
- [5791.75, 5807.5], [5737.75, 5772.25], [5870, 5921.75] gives -0.07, 14.4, 14.8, 12.9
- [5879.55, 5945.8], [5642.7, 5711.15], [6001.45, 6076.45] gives 0.09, 13.9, 13.1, 14.5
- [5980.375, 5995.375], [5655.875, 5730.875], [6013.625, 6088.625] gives 0.06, 14.1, 13.7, 14.5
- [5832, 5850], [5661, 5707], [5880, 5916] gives -0.17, 13.9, 15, 12.5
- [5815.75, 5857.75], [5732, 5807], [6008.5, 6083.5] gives -0.02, 14.4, 14.8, 14.5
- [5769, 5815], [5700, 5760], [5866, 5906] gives -0.05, 14.4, 14.5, 12.8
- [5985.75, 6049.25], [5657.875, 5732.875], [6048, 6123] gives 0.01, 14.1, 14.2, 14.5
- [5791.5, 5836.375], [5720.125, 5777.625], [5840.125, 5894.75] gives -0.06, 14.6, 14.8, 13.7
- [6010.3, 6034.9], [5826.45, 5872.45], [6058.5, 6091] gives 0.04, 14.5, 14.1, 14.7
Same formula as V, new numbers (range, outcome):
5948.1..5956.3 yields 13.7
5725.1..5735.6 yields 14.7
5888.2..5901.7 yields 11.3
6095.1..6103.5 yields 14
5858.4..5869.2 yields 14.3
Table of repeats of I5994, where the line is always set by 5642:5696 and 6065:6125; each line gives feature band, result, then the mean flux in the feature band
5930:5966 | 0.7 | 14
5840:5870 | -0.3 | 14.3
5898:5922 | 1.7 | 13.2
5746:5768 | -0.5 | 14.4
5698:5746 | -1.1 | 14.4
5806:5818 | -0.6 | 14.9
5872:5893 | 1.8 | 13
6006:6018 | 0.1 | 14.2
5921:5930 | 0.2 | 13.9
